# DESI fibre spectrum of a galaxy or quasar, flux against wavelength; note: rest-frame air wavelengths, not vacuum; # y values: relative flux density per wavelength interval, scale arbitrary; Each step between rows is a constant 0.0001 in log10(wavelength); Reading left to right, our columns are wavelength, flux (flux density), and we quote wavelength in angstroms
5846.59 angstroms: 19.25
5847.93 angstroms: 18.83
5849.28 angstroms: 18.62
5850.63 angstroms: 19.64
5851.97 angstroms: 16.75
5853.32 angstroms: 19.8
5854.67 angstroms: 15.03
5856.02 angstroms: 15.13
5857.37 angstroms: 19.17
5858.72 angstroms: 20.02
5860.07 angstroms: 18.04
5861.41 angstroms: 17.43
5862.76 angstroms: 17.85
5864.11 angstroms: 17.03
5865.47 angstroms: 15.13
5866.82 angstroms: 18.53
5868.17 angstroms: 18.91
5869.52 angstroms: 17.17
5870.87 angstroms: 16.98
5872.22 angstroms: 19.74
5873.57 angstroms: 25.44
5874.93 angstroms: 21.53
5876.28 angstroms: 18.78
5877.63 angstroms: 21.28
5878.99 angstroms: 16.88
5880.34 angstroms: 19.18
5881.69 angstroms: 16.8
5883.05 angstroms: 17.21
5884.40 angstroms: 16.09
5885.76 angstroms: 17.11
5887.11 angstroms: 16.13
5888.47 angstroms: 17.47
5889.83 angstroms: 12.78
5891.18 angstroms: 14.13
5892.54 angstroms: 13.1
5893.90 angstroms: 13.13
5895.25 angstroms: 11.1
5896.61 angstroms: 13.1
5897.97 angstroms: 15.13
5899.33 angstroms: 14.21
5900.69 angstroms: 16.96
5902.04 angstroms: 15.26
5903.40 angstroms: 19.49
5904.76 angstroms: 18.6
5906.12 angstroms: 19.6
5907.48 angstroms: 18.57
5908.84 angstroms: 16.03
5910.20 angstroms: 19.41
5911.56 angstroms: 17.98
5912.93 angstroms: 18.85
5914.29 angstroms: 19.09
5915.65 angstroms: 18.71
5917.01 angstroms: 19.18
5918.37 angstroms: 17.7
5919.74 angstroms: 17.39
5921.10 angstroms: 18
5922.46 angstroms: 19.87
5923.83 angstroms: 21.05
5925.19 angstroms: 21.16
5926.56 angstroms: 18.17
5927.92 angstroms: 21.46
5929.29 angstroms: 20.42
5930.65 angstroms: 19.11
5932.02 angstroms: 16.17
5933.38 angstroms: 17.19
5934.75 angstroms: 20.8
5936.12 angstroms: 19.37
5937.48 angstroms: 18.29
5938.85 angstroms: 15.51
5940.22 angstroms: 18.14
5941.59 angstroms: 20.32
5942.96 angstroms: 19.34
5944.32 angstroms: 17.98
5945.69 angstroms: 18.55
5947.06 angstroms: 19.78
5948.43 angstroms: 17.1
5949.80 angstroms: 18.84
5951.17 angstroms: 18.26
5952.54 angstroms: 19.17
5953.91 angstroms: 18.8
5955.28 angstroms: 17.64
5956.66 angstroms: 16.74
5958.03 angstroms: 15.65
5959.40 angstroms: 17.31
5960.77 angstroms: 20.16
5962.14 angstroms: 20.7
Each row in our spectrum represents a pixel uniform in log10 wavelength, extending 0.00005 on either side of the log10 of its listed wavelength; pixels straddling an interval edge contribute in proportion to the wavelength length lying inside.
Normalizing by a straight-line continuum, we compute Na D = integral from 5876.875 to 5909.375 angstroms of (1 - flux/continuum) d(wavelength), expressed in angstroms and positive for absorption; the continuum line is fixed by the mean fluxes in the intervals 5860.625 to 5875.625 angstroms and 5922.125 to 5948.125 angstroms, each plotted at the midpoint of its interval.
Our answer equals 4.49 angstroms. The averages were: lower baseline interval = 18.7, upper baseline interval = 19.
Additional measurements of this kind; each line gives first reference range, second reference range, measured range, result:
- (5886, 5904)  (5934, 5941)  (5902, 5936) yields -4.09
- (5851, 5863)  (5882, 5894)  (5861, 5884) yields -2.82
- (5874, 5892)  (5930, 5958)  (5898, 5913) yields 0.14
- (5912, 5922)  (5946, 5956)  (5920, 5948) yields -0.80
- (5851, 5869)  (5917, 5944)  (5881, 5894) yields 1.88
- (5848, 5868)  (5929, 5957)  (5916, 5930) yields -0.87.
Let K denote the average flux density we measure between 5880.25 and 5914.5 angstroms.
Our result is 16.3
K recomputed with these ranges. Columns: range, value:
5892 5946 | 17.8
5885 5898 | 14.3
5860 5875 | 18.6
